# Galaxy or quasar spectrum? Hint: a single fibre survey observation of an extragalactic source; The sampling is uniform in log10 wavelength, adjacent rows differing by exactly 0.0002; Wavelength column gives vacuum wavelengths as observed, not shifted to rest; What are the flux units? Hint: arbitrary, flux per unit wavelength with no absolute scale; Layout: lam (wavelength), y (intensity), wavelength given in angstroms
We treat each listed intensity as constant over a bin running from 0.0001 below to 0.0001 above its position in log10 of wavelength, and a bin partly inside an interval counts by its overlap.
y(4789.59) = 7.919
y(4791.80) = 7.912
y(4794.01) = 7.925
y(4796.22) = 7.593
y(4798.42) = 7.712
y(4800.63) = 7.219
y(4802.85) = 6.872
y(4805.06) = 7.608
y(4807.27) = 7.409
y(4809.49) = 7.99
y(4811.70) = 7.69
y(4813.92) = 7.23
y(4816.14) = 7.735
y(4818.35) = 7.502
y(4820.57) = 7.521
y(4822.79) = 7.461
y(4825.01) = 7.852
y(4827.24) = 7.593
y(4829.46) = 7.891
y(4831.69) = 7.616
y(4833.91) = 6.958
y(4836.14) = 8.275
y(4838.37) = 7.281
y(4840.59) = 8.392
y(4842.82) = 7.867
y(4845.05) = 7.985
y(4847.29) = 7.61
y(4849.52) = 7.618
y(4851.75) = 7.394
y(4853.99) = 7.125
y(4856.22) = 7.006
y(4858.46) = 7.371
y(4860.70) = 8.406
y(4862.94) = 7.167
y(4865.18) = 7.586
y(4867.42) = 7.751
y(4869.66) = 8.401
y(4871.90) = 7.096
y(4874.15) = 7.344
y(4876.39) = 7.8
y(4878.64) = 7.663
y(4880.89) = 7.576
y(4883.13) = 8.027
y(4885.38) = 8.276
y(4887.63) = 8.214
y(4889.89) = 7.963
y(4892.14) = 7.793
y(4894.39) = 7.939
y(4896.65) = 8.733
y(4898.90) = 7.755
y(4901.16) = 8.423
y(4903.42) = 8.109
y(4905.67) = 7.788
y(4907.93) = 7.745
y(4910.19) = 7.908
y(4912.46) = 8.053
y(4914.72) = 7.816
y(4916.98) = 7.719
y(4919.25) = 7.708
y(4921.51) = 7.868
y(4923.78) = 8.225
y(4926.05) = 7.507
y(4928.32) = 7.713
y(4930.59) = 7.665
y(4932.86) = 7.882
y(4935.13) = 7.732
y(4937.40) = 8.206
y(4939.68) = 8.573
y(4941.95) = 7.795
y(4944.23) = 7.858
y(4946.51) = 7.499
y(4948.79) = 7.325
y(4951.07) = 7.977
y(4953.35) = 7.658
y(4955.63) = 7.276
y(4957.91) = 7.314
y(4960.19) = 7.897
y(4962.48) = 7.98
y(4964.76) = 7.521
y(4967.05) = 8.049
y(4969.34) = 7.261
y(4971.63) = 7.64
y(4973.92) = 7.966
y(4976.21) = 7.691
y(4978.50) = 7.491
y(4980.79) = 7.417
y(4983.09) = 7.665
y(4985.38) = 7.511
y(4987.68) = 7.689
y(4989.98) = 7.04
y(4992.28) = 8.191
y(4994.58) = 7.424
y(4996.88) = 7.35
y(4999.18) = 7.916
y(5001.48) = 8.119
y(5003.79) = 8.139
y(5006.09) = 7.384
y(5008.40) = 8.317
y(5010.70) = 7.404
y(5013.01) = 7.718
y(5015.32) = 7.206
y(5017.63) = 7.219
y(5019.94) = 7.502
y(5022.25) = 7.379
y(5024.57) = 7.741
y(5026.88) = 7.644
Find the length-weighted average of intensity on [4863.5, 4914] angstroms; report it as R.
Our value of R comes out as 7.9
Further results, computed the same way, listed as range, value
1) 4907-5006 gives 7.74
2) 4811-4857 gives 7.6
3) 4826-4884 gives 7.64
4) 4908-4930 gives 7.82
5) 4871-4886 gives 7.67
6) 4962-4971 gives 7.68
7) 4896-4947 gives 7.92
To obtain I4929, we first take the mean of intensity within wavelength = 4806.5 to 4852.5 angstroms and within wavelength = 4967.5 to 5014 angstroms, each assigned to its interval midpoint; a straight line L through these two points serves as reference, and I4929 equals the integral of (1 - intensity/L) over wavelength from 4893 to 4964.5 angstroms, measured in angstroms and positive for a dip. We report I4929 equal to -1.7 angstroms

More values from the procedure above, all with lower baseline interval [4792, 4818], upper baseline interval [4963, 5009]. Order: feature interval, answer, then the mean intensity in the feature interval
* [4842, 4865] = 0.1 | 7.55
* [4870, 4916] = -1.8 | 7.91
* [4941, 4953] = 0.0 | 7.68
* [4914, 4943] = -0.9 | 7.88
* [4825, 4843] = -0.4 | 7.73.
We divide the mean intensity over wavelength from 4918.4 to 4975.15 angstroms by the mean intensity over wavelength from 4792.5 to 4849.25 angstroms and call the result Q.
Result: 1.0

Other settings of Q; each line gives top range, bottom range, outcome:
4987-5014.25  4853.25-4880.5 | 1.02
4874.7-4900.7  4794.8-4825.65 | 1.06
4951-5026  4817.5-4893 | 0.99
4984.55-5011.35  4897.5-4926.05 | 0.97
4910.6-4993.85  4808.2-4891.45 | 1.01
